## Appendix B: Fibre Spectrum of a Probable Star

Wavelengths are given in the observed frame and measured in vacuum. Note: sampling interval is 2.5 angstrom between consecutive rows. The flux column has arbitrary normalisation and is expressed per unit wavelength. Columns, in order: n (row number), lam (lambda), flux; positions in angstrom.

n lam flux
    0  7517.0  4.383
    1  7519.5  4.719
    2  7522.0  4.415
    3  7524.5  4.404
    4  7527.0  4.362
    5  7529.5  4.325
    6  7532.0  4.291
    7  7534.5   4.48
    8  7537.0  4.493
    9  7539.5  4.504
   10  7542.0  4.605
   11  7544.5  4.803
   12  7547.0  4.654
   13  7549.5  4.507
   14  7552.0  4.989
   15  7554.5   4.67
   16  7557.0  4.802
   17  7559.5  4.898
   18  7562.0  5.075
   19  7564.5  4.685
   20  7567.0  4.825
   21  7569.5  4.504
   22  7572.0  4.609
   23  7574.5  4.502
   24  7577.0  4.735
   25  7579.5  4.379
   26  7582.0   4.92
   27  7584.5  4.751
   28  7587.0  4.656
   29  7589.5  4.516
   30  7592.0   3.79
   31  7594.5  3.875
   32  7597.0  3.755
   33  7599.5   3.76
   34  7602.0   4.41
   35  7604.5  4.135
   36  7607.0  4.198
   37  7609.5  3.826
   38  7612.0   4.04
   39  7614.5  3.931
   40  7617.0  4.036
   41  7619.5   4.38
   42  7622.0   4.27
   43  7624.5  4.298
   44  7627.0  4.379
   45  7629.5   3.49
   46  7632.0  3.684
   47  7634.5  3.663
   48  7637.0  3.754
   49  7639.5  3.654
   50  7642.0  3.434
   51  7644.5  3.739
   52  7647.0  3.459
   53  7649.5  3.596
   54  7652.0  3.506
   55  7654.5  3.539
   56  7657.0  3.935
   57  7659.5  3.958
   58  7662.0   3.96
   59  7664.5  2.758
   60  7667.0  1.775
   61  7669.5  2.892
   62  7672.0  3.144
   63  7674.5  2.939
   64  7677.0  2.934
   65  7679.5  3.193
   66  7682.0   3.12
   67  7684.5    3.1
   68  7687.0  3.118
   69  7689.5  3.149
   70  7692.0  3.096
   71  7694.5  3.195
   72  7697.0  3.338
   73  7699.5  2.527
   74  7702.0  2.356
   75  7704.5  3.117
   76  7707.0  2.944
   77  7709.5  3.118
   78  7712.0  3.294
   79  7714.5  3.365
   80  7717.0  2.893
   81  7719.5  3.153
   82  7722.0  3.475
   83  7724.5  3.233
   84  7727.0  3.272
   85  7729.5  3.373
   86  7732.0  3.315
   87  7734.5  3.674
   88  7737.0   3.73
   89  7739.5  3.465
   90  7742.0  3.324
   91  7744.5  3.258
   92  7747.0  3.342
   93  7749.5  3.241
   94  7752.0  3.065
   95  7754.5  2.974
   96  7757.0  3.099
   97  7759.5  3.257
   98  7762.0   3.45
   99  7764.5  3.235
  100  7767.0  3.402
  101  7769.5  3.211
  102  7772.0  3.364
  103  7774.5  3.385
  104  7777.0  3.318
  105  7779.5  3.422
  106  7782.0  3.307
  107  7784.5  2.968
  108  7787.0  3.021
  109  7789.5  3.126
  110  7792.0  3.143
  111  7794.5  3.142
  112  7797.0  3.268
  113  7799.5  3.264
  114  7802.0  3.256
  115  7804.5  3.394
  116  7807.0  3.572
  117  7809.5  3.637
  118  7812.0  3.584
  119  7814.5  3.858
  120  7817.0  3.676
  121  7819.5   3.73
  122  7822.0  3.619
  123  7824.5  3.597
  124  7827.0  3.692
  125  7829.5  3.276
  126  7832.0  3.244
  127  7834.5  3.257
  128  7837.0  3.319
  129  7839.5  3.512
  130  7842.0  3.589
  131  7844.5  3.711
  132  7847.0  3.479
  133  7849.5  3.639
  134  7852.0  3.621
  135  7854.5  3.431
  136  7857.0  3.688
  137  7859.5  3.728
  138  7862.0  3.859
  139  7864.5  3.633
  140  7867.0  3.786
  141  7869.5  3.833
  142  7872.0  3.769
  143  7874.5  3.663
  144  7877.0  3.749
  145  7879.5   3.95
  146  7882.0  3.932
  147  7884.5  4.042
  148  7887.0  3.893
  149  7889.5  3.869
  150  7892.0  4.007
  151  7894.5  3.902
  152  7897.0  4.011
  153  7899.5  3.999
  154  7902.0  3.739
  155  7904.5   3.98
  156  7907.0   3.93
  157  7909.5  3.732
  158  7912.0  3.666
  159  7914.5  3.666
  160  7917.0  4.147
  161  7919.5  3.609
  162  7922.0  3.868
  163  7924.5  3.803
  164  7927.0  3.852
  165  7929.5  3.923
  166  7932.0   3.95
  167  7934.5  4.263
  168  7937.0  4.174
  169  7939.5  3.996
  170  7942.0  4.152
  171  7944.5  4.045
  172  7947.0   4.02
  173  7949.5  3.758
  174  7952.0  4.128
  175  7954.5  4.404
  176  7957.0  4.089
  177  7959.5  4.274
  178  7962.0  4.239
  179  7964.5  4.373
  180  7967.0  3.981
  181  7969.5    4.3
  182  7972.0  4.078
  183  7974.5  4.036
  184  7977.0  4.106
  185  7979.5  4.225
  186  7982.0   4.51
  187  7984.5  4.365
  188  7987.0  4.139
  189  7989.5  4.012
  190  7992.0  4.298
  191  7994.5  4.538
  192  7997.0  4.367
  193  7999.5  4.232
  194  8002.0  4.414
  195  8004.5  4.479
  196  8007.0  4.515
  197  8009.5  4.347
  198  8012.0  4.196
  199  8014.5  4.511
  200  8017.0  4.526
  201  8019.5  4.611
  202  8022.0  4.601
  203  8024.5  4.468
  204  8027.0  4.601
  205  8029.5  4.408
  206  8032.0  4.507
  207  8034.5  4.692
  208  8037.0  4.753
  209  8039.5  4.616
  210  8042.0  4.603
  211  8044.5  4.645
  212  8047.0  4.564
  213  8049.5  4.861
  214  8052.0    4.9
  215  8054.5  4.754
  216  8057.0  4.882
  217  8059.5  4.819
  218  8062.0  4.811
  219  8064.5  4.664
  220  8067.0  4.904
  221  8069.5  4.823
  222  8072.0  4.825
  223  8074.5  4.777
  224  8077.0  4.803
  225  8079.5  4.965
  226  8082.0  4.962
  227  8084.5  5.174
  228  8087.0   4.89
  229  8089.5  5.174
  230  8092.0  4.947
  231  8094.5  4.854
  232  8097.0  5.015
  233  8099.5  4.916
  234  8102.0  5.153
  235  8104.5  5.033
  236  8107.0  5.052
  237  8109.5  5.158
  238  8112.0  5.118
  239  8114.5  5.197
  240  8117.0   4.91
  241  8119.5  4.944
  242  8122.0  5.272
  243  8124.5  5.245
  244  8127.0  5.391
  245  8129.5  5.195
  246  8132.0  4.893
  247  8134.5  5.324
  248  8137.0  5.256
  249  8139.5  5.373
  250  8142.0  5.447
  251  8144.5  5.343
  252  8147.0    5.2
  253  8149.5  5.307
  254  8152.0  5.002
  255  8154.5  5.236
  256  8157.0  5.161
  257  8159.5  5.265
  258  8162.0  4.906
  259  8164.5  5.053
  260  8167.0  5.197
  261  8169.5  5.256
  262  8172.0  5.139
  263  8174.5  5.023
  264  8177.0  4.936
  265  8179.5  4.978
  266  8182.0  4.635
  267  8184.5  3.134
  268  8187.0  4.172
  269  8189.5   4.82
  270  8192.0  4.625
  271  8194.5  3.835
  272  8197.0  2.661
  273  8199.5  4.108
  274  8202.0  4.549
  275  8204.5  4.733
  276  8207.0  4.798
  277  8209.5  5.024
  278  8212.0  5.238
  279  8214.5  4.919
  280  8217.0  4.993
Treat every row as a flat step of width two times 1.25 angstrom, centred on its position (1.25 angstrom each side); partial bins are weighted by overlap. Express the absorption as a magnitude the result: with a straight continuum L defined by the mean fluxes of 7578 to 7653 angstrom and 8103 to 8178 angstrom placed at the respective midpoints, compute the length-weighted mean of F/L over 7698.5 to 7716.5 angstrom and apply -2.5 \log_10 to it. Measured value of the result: 0.38 mag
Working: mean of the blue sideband 4.01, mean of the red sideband 5.16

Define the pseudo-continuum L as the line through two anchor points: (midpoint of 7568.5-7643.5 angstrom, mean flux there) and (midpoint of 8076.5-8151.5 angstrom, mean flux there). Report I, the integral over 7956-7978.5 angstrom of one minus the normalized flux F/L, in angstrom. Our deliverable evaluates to 3.12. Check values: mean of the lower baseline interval 4.14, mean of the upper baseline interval 5.12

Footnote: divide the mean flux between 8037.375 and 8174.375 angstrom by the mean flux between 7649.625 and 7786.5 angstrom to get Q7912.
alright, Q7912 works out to 1.6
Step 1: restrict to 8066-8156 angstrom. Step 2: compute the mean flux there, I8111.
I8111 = 5.09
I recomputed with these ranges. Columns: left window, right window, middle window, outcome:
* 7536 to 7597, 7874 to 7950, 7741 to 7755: 3.4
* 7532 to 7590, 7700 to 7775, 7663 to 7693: 6.2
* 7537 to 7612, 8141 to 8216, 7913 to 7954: 6.2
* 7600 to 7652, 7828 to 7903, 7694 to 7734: 7.3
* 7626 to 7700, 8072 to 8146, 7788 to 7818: 3.8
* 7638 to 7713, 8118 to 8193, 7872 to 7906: 1.0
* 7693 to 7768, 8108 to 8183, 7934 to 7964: 0.7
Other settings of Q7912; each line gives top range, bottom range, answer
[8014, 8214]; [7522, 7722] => 1.25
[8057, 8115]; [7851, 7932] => 1.30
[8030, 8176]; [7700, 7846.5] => 1.50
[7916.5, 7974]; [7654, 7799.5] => 1.27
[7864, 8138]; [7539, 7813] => 1.21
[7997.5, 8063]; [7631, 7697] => 1.38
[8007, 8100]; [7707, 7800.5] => 1.45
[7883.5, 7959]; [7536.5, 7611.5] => 0.88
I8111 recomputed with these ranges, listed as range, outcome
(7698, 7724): 3.03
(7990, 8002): 4.34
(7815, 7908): 3.71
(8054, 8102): 4.9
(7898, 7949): 3.92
